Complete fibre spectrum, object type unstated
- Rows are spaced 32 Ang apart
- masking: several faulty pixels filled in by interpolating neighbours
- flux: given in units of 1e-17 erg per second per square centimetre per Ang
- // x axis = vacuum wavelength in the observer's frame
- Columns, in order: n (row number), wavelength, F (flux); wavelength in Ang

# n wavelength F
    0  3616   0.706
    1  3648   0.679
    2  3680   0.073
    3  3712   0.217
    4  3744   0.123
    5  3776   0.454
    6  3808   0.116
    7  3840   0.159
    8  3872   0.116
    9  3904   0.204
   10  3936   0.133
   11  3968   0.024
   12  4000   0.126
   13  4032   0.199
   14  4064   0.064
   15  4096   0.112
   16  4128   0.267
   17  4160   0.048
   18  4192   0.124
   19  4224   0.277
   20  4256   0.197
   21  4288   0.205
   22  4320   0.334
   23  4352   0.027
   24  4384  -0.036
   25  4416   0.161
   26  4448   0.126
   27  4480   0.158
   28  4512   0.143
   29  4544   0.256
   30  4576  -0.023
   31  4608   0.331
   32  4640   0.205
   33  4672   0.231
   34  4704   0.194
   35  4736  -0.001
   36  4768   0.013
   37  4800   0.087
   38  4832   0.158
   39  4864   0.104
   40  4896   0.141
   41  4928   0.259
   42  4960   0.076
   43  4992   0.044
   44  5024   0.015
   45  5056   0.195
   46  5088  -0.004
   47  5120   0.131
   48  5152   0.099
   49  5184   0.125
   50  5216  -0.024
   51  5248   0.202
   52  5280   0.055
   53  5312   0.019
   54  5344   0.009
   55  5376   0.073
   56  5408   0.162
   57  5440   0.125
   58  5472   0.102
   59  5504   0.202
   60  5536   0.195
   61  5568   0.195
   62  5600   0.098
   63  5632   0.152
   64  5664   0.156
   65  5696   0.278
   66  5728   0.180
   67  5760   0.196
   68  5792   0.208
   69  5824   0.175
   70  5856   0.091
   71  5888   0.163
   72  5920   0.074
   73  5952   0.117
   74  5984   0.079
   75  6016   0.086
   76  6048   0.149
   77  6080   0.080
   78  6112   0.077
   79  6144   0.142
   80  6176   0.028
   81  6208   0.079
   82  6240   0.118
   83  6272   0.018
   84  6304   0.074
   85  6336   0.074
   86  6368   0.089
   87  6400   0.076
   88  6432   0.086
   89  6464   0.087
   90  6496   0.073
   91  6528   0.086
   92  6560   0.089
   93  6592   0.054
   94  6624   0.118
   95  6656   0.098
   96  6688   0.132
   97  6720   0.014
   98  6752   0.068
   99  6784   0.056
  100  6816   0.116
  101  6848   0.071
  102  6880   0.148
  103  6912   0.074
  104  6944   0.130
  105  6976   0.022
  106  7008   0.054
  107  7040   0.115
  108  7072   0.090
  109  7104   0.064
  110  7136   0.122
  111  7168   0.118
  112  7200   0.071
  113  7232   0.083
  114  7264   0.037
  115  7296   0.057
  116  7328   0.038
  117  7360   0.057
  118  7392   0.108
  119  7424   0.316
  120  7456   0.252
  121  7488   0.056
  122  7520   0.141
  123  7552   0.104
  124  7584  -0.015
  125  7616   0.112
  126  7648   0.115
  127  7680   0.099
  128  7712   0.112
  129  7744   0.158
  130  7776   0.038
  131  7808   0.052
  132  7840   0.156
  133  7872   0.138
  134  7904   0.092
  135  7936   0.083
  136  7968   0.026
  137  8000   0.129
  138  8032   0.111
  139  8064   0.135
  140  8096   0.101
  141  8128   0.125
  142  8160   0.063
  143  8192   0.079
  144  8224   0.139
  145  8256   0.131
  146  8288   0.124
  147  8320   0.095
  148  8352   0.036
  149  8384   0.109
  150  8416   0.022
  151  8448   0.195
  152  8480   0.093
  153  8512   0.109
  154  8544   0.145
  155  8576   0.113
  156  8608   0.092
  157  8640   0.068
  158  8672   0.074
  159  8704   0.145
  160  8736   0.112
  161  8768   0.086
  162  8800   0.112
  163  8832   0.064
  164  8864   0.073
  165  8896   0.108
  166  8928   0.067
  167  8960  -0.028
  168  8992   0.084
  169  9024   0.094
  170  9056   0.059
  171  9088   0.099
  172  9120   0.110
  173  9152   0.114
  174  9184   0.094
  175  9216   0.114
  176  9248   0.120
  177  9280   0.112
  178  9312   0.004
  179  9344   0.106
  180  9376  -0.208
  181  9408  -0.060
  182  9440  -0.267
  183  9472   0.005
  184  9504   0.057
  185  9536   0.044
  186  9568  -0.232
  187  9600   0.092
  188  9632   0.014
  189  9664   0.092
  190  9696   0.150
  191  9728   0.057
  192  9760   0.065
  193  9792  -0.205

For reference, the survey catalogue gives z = 0.995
